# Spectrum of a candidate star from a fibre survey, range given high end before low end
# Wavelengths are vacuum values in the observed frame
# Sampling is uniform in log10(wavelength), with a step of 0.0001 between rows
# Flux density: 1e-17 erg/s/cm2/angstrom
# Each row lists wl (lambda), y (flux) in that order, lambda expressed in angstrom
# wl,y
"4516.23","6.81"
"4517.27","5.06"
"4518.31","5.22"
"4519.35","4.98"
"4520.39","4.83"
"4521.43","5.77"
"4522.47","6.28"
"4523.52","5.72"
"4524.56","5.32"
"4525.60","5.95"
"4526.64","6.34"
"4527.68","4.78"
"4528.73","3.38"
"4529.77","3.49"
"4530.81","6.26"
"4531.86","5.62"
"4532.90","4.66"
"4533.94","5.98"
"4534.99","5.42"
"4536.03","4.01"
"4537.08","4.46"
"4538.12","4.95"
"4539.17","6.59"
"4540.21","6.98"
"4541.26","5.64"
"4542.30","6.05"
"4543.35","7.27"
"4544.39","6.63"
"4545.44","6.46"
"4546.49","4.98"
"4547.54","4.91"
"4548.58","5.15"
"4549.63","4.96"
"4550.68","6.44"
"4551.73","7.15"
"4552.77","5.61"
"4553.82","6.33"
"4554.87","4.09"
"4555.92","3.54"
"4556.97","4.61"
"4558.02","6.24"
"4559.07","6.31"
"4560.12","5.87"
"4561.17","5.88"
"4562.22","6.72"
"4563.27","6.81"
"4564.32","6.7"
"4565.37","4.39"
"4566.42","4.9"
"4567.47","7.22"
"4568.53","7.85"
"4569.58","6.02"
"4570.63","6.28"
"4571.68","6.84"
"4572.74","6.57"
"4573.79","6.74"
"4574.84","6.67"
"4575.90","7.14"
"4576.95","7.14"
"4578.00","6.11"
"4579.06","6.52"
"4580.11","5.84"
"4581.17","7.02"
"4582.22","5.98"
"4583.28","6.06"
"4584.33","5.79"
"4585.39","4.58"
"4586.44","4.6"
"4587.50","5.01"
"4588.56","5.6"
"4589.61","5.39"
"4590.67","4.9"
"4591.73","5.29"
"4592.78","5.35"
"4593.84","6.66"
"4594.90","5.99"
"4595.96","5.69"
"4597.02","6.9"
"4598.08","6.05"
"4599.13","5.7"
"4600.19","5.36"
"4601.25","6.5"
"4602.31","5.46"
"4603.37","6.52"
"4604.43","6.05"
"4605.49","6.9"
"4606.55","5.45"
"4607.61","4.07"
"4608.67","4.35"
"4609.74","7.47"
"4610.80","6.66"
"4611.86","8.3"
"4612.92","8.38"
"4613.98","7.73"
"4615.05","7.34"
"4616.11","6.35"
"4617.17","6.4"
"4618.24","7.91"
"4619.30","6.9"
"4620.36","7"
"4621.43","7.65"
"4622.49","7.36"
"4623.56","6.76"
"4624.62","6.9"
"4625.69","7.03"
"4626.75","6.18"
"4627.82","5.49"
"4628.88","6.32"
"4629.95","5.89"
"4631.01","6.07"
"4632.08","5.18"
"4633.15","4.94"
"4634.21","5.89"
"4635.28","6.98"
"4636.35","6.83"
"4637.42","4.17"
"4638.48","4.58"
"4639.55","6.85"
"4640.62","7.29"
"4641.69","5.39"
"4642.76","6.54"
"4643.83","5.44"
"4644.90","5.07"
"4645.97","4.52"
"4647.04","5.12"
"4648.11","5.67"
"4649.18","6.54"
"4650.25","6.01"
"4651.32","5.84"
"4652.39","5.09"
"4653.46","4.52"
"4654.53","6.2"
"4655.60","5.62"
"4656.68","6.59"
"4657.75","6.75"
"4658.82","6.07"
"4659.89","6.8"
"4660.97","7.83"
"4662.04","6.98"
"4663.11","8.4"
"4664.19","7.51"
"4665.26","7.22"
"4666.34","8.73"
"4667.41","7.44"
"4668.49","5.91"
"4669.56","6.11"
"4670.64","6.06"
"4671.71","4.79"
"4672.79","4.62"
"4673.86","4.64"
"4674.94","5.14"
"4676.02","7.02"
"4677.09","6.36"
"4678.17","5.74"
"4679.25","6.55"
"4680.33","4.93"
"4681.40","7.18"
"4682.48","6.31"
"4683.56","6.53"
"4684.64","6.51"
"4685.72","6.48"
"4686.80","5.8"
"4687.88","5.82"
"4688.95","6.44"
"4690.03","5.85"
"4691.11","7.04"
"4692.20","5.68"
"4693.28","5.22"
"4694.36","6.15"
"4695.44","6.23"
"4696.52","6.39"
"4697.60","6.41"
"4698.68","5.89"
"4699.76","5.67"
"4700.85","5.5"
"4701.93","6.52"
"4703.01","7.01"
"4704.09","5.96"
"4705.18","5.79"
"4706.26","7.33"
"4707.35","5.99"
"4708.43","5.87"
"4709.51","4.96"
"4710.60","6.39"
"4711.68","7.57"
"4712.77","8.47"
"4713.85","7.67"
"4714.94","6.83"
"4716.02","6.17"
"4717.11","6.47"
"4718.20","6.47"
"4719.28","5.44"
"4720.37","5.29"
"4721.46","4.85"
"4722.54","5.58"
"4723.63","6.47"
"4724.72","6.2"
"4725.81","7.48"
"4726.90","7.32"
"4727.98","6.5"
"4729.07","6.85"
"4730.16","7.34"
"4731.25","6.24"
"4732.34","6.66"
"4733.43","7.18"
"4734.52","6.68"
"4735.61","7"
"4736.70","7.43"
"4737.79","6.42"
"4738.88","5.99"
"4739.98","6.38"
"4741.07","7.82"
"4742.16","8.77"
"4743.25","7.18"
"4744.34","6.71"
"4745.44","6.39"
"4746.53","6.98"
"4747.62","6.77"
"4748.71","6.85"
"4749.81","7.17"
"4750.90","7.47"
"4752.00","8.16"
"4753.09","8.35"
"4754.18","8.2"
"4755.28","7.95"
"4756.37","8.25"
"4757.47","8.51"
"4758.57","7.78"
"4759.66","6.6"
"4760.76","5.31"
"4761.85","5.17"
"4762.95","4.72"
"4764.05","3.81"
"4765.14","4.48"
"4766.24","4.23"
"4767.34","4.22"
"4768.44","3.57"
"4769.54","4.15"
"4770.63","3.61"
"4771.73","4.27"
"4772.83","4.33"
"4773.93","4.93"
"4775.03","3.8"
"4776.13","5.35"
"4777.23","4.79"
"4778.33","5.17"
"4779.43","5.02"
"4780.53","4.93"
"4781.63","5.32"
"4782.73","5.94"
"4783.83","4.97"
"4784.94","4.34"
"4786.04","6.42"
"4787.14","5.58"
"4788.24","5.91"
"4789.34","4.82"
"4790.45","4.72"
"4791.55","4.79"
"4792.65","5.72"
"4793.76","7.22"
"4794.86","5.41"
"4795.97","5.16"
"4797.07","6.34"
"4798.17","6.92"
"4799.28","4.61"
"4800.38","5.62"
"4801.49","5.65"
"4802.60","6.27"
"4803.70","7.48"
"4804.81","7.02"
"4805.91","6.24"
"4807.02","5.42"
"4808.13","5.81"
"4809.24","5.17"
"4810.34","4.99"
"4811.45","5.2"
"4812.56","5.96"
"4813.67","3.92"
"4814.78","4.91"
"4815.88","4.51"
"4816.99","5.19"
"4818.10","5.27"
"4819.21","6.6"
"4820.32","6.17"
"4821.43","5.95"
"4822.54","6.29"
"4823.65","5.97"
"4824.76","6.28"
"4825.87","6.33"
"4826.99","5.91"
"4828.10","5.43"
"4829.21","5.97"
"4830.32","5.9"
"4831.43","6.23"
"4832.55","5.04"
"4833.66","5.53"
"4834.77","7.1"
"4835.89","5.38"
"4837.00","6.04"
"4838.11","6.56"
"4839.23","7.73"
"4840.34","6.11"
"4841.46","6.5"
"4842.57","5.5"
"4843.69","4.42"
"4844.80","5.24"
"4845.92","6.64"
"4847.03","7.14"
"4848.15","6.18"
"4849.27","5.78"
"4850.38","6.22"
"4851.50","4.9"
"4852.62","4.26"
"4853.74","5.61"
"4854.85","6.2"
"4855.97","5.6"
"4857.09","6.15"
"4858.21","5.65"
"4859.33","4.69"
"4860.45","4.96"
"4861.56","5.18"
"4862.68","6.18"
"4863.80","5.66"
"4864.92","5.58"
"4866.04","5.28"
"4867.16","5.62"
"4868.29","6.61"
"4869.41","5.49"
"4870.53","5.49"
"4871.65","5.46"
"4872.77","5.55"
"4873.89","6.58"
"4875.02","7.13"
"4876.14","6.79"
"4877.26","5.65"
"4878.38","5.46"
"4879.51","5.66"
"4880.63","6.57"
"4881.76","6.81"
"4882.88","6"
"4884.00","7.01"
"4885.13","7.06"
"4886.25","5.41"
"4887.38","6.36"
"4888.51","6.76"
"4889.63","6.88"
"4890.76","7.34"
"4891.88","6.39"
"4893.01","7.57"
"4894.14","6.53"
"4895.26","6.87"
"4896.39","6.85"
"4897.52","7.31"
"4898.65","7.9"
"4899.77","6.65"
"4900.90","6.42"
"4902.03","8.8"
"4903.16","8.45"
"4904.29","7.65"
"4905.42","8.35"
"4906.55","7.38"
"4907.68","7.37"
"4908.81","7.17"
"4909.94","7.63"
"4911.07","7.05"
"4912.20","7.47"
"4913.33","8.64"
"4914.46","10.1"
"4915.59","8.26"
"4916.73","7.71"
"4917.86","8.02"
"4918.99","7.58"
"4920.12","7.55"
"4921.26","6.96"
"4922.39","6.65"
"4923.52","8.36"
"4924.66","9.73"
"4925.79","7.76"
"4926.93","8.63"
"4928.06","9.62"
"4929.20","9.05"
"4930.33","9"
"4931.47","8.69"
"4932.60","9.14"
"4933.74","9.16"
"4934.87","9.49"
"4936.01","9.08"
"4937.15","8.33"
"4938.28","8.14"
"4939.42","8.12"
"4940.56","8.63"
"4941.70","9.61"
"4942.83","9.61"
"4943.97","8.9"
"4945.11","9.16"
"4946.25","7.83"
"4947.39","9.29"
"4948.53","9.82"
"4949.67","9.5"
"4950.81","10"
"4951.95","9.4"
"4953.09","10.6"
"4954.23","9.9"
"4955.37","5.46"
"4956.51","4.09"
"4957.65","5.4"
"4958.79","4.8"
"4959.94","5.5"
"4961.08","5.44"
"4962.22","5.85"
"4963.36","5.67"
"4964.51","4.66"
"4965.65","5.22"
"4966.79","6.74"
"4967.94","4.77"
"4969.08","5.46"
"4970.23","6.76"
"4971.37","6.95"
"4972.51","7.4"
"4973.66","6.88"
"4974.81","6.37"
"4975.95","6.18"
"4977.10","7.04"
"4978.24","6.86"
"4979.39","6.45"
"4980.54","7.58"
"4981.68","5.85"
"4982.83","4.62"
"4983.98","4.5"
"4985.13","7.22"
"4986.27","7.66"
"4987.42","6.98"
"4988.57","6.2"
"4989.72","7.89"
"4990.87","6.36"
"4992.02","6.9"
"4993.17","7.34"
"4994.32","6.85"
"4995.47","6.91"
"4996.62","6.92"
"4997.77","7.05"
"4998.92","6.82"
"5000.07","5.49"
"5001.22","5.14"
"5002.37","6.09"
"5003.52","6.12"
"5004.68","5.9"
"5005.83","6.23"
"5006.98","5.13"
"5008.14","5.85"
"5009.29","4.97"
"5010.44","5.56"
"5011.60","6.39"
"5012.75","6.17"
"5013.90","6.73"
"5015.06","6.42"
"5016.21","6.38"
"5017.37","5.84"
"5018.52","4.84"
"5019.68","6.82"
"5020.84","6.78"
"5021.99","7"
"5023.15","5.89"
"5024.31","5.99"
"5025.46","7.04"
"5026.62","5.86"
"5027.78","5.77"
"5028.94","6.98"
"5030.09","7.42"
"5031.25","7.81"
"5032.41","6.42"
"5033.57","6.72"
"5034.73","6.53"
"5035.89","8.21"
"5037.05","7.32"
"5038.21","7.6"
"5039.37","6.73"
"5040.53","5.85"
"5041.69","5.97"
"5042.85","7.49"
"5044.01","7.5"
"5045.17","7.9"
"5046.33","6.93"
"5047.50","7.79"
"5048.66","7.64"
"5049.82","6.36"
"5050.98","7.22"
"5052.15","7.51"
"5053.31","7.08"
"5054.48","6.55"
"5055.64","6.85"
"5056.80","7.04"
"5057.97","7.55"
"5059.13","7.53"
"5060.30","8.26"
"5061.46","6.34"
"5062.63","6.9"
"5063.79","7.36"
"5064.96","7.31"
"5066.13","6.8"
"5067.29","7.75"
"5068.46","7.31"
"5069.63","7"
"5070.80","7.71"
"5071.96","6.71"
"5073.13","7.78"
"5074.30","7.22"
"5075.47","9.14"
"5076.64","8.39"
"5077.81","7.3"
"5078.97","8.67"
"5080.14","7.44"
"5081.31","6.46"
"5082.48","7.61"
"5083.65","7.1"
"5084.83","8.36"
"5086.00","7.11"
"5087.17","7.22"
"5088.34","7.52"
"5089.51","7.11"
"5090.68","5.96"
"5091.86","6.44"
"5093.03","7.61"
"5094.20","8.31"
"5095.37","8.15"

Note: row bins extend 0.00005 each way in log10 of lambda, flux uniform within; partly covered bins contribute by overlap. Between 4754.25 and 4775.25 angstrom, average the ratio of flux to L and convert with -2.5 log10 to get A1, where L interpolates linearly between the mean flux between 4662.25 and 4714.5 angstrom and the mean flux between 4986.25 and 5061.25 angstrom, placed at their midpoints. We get 0.20 mag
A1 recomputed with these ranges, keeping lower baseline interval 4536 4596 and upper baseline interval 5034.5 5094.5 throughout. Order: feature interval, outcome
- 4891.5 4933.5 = -0.15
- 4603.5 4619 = -0.11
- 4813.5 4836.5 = 0.16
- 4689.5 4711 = 0.03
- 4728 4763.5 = -0.10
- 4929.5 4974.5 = -0.10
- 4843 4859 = 0.18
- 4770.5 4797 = 0.25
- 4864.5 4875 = 0.16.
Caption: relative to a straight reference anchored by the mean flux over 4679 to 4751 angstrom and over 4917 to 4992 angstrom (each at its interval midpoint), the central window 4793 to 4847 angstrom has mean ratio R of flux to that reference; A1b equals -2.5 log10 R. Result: 0.179 mag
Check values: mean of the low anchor 6.49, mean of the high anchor 7.47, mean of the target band 5.87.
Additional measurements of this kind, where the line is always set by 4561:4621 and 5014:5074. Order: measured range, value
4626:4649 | 0.10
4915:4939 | -0.24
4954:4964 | 0.21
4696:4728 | 0.02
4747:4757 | -0.18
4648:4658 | 0.08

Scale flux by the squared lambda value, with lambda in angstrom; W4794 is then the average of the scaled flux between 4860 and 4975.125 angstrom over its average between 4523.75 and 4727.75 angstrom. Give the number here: 1.35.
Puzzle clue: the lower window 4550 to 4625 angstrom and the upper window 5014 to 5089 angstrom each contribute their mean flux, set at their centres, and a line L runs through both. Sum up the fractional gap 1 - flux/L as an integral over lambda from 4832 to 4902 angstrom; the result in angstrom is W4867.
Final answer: 6.3 angstrom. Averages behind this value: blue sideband 6.21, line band 6.14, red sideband 7.09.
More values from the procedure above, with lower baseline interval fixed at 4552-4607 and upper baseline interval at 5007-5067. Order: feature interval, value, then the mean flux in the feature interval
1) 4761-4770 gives 2.8 angstrom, 4.33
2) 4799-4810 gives 0.7 angstrom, 5.95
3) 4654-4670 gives -2.2 angstrom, 6.95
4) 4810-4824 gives 2.0 angstrom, 5.46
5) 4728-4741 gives -1.1 angstrom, 6.77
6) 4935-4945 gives -3.4 angstrom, 8.85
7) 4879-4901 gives -0.7 angstrom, 6.73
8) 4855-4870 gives 2.0 angstrom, 5.6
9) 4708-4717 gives -0.8 angstrom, 6.74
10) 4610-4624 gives -2.9 angstrom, 7.29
